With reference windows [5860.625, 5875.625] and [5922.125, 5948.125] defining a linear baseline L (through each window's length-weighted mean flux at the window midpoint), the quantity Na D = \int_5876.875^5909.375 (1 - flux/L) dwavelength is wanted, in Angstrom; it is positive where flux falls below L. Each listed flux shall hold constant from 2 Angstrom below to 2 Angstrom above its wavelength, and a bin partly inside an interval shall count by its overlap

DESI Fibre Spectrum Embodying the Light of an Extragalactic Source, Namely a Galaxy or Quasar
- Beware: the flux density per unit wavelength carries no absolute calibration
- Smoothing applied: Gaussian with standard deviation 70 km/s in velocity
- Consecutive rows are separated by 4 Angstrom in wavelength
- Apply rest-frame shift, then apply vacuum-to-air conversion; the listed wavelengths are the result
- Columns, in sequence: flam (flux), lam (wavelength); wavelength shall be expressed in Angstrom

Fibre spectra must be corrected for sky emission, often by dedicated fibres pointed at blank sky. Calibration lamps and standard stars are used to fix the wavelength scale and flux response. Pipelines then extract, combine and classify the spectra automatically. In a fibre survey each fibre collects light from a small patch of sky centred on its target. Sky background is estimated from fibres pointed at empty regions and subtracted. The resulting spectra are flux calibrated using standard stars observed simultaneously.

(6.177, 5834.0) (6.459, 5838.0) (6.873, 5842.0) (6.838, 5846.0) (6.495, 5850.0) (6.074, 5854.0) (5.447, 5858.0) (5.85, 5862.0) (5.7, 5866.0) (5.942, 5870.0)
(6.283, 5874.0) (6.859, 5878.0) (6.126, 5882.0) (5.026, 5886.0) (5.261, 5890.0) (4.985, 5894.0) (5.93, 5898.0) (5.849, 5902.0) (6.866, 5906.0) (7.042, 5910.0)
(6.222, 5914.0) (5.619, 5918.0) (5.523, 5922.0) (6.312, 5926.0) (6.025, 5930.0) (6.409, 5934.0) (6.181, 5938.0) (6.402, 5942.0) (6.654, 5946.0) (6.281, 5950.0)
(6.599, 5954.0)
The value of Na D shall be 0.96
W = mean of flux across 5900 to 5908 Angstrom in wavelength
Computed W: 6.36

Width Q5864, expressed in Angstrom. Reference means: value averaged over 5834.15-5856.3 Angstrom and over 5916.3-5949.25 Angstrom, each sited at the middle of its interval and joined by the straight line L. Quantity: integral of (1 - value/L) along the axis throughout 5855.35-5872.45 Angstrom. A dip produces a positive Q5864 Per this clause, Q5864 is 1.8 Angstrom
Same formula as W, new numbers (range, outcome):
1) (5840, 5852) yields 6.74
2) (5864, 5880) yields 6.2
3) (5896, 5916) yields 6.38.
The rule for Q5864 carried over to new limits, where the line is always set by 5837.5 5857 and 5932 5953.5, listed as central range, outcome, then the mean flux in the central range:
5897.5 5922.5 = 0.9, 6.2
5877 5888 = 0.9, 5.93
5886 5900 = 2.4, 5.34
